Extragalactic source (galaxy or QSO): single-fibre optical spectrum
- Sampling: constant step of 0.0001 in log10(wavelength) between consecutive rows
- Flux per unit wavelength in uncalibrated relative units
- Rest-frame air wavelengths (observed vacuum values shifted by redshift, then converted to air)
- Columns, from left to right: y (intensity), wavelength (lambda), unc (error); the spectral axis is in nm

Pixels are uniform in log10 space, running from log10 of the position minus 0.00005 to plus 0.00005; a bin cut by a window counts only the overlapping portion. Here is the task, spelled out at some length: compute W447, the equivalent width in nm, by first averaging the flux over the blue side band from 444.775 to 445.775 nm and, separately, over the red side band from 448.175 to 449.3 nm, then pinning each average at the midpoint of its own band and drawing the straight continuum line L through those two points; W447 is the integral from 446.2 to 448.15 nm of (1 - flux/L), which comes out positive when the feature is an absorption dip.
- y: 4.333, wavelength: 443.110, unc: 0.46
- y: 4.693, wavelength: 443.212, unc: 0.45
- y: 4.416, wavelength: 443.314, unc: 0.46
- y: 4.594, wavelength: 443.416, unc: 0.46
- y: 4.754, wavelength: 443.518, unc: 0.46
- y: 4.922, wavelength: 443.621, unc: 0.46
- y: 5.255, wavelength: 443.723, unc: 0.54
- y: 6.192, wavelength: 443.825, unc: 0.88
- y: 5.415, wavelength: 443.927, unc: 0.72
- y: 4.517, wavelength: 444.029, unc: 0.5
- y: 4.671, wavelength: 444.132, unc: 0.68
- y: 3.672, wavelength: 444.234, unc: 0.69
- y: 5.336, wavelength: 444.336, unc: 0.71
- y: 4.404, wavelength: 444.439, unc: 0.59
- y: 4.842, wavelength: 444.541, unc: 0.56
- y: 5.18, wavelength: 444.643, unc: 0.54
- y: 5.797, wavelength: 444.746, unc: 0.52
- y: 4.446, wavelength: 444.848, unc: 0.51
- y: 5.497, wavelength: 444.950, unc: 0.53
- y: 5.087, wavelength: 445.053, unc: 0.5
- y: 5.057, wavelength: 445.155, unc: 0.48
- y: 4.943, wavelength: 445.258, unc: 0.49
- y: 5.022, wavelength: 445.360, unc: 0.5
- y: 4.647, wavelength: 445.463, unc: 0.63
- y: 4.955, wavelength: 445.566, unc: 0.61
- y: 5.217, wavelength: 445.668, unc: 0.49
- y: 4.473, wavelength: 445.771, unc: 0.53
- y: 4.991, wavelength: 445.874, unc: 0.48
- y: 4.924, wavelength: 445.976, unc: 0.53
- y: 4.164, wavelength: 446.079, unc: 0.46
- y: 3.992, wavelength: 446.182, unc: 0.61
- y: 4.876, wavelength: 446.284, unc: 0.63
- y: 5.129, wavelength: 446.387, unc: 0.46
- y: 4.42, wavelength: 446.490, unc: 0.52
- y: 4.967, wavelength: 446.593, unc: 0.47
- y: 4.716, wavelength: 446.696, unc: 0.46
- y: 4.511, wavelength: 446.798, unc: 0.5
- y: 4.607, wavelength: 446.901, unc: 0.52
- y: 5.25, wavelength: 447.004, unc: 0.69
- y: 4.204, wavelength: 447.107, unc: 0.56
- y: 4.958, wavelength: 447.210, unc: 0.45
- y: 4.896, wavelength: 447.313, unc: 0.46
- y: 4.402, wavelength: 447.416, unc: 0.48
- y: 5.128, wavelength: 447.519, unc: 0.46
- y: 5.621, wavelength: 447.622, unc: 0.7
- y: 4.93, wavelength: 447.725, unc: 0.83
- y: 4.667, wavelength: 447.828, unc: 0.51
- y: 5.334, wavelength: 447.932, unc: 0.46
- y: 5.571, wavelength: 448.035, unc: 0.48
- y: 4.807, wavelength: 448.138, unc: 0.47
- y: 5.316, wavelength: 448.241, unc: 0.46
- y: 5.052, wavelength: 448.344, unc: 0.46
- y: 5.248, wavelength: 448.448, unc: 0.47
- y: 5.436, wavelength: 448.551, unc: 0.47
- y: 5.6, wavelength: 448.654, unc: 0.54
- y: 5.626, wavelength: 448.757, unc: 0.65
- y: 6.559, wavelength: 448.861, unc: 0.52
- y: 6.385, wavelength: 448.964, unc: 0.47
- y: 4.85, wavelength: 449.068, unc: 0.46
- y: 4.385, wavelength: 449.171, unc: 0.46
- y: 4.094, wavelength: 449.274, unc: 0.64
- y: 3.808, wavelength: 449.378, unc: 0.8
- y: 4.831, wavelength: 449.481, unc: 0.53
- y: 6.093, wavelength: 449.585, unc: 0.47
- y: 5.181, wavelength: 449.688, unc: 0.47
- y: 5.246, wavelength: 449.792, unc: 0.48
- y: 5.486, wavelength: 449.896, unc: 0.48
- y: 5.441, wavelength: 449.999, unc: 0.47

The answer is 0.11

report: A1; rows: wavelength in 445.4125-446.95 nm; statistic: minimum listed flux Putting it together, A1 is 3.992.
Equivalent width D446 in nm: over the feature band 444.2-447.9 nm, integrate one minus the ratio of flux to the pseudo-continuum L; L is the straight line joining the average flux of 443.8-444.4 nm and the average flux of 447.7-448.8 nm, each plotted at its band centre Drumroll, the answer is 0.16 nm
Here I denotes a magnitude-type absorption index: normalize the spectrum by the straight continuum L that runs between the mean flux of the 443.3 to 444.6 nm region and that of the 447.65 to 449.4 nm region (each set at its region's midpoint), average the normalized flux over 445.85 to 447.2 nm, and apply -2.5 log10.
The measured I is 0.082 mag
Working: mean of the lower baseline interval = 4.86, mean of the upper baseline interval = 5.18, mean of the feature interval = 4.68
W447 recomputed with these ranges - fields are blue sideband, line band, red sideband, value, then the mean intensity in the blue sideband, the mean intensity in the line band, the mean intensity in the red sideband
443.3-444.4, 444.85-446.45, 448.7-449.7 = 0.05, 4.89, 4.85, 5.18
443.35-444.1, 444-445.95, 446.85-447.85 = 0.04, 5.06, 4.89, 4.87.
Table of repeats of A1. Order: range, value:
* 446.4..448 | 4.204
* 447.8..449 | 4.667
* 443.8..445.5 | 3.672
